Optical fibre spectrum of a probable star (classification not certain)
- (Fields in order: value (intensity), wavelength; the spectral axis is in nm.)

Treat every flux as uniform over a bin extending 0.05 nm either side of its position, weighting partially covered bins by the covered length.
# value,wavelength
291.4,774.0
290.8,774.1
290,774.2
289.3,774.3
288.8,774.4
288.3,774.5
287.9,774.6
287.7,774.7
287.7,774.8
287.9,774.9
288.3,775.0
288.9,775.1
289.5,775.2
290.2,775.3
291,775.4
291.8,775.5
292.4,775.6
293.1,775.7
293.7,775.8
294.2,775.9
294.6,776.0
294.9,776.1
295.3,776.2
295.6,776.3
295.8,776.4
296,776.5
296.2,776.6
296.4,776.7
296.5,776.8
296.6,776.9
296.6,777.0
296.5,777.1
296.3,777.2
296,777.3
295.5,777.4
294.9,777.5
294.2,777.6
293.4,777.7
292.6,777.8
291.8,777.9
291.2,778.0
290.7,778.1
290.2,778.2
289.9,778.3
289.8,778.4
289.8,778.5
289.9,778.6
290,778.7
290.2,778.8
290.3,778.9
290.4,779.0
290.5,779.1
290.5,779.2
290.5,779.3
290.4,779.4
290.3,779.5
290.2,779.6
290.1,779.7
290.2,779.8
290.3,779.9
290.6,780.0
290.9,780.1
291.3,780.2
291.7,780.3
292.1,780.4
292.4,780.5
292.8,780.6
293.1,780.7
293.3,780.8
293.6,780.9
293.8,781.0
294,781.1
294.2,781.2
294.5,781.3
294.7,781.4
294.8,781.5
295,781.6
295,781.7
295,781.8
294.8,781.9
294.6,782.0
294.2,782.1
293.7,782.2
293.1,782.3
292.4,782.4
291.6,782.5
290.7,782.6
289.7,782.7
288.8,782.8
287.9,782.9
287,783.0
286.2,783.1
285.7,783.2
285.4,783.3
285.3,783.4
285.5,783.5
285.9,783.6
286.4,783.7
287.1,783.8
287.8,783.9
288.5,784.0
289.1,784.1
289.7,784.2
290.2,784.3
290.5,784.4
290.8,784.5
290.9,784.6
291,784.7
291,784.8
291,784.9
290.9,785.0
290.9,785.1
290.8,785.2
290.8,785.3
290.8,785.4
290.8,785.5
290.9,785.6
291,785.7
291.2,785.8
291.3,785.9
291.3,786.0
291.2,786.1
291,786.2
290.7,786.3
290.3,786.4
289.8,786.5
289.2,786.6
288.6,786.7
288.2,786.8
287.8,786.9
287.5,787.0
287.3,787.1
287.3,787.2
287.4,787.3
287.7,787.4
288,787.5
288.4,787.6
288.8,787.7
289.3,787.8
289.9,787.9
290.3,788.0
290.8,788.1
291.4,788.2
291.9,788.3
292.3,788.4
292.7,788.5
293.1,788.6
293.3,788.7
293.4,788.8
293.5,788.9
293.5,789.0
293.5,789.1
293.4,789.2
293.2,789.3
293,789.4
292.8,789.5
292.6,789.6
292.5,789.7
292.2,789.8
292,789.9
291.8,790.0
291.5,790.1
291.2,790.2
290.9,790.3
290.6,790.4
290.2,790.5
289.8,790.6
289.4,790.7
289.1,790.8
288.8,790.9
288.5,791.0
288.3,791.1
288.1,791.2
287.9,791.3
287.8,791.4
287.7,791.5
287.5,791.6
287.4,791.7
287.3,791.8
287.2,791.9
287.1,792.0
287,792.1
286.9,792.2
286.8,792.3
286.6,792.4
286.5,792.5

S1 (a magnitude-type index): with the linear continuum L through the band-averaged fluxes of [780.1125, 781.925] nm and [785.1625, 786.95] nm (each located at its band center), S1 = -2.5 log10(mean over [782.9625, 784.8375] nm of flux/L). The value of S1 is 0.014 mag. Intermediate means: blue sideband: 294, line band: 288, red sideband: 290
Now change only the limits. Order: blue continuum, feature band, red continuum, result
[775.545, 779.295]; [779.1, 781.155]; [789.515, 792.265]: 0.00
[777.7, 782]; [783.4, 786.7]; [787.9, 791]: 0.01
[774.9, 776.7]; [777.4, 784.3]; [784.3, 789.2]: 0.00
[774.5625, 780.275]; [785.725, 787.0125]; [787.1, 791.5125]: 0.00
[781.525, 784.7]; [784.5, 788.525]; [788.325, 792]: 0.00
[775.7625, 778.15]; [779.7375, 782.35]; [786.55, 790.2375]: 0.00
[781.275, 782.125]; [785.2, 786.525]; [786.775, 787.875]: 0.00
